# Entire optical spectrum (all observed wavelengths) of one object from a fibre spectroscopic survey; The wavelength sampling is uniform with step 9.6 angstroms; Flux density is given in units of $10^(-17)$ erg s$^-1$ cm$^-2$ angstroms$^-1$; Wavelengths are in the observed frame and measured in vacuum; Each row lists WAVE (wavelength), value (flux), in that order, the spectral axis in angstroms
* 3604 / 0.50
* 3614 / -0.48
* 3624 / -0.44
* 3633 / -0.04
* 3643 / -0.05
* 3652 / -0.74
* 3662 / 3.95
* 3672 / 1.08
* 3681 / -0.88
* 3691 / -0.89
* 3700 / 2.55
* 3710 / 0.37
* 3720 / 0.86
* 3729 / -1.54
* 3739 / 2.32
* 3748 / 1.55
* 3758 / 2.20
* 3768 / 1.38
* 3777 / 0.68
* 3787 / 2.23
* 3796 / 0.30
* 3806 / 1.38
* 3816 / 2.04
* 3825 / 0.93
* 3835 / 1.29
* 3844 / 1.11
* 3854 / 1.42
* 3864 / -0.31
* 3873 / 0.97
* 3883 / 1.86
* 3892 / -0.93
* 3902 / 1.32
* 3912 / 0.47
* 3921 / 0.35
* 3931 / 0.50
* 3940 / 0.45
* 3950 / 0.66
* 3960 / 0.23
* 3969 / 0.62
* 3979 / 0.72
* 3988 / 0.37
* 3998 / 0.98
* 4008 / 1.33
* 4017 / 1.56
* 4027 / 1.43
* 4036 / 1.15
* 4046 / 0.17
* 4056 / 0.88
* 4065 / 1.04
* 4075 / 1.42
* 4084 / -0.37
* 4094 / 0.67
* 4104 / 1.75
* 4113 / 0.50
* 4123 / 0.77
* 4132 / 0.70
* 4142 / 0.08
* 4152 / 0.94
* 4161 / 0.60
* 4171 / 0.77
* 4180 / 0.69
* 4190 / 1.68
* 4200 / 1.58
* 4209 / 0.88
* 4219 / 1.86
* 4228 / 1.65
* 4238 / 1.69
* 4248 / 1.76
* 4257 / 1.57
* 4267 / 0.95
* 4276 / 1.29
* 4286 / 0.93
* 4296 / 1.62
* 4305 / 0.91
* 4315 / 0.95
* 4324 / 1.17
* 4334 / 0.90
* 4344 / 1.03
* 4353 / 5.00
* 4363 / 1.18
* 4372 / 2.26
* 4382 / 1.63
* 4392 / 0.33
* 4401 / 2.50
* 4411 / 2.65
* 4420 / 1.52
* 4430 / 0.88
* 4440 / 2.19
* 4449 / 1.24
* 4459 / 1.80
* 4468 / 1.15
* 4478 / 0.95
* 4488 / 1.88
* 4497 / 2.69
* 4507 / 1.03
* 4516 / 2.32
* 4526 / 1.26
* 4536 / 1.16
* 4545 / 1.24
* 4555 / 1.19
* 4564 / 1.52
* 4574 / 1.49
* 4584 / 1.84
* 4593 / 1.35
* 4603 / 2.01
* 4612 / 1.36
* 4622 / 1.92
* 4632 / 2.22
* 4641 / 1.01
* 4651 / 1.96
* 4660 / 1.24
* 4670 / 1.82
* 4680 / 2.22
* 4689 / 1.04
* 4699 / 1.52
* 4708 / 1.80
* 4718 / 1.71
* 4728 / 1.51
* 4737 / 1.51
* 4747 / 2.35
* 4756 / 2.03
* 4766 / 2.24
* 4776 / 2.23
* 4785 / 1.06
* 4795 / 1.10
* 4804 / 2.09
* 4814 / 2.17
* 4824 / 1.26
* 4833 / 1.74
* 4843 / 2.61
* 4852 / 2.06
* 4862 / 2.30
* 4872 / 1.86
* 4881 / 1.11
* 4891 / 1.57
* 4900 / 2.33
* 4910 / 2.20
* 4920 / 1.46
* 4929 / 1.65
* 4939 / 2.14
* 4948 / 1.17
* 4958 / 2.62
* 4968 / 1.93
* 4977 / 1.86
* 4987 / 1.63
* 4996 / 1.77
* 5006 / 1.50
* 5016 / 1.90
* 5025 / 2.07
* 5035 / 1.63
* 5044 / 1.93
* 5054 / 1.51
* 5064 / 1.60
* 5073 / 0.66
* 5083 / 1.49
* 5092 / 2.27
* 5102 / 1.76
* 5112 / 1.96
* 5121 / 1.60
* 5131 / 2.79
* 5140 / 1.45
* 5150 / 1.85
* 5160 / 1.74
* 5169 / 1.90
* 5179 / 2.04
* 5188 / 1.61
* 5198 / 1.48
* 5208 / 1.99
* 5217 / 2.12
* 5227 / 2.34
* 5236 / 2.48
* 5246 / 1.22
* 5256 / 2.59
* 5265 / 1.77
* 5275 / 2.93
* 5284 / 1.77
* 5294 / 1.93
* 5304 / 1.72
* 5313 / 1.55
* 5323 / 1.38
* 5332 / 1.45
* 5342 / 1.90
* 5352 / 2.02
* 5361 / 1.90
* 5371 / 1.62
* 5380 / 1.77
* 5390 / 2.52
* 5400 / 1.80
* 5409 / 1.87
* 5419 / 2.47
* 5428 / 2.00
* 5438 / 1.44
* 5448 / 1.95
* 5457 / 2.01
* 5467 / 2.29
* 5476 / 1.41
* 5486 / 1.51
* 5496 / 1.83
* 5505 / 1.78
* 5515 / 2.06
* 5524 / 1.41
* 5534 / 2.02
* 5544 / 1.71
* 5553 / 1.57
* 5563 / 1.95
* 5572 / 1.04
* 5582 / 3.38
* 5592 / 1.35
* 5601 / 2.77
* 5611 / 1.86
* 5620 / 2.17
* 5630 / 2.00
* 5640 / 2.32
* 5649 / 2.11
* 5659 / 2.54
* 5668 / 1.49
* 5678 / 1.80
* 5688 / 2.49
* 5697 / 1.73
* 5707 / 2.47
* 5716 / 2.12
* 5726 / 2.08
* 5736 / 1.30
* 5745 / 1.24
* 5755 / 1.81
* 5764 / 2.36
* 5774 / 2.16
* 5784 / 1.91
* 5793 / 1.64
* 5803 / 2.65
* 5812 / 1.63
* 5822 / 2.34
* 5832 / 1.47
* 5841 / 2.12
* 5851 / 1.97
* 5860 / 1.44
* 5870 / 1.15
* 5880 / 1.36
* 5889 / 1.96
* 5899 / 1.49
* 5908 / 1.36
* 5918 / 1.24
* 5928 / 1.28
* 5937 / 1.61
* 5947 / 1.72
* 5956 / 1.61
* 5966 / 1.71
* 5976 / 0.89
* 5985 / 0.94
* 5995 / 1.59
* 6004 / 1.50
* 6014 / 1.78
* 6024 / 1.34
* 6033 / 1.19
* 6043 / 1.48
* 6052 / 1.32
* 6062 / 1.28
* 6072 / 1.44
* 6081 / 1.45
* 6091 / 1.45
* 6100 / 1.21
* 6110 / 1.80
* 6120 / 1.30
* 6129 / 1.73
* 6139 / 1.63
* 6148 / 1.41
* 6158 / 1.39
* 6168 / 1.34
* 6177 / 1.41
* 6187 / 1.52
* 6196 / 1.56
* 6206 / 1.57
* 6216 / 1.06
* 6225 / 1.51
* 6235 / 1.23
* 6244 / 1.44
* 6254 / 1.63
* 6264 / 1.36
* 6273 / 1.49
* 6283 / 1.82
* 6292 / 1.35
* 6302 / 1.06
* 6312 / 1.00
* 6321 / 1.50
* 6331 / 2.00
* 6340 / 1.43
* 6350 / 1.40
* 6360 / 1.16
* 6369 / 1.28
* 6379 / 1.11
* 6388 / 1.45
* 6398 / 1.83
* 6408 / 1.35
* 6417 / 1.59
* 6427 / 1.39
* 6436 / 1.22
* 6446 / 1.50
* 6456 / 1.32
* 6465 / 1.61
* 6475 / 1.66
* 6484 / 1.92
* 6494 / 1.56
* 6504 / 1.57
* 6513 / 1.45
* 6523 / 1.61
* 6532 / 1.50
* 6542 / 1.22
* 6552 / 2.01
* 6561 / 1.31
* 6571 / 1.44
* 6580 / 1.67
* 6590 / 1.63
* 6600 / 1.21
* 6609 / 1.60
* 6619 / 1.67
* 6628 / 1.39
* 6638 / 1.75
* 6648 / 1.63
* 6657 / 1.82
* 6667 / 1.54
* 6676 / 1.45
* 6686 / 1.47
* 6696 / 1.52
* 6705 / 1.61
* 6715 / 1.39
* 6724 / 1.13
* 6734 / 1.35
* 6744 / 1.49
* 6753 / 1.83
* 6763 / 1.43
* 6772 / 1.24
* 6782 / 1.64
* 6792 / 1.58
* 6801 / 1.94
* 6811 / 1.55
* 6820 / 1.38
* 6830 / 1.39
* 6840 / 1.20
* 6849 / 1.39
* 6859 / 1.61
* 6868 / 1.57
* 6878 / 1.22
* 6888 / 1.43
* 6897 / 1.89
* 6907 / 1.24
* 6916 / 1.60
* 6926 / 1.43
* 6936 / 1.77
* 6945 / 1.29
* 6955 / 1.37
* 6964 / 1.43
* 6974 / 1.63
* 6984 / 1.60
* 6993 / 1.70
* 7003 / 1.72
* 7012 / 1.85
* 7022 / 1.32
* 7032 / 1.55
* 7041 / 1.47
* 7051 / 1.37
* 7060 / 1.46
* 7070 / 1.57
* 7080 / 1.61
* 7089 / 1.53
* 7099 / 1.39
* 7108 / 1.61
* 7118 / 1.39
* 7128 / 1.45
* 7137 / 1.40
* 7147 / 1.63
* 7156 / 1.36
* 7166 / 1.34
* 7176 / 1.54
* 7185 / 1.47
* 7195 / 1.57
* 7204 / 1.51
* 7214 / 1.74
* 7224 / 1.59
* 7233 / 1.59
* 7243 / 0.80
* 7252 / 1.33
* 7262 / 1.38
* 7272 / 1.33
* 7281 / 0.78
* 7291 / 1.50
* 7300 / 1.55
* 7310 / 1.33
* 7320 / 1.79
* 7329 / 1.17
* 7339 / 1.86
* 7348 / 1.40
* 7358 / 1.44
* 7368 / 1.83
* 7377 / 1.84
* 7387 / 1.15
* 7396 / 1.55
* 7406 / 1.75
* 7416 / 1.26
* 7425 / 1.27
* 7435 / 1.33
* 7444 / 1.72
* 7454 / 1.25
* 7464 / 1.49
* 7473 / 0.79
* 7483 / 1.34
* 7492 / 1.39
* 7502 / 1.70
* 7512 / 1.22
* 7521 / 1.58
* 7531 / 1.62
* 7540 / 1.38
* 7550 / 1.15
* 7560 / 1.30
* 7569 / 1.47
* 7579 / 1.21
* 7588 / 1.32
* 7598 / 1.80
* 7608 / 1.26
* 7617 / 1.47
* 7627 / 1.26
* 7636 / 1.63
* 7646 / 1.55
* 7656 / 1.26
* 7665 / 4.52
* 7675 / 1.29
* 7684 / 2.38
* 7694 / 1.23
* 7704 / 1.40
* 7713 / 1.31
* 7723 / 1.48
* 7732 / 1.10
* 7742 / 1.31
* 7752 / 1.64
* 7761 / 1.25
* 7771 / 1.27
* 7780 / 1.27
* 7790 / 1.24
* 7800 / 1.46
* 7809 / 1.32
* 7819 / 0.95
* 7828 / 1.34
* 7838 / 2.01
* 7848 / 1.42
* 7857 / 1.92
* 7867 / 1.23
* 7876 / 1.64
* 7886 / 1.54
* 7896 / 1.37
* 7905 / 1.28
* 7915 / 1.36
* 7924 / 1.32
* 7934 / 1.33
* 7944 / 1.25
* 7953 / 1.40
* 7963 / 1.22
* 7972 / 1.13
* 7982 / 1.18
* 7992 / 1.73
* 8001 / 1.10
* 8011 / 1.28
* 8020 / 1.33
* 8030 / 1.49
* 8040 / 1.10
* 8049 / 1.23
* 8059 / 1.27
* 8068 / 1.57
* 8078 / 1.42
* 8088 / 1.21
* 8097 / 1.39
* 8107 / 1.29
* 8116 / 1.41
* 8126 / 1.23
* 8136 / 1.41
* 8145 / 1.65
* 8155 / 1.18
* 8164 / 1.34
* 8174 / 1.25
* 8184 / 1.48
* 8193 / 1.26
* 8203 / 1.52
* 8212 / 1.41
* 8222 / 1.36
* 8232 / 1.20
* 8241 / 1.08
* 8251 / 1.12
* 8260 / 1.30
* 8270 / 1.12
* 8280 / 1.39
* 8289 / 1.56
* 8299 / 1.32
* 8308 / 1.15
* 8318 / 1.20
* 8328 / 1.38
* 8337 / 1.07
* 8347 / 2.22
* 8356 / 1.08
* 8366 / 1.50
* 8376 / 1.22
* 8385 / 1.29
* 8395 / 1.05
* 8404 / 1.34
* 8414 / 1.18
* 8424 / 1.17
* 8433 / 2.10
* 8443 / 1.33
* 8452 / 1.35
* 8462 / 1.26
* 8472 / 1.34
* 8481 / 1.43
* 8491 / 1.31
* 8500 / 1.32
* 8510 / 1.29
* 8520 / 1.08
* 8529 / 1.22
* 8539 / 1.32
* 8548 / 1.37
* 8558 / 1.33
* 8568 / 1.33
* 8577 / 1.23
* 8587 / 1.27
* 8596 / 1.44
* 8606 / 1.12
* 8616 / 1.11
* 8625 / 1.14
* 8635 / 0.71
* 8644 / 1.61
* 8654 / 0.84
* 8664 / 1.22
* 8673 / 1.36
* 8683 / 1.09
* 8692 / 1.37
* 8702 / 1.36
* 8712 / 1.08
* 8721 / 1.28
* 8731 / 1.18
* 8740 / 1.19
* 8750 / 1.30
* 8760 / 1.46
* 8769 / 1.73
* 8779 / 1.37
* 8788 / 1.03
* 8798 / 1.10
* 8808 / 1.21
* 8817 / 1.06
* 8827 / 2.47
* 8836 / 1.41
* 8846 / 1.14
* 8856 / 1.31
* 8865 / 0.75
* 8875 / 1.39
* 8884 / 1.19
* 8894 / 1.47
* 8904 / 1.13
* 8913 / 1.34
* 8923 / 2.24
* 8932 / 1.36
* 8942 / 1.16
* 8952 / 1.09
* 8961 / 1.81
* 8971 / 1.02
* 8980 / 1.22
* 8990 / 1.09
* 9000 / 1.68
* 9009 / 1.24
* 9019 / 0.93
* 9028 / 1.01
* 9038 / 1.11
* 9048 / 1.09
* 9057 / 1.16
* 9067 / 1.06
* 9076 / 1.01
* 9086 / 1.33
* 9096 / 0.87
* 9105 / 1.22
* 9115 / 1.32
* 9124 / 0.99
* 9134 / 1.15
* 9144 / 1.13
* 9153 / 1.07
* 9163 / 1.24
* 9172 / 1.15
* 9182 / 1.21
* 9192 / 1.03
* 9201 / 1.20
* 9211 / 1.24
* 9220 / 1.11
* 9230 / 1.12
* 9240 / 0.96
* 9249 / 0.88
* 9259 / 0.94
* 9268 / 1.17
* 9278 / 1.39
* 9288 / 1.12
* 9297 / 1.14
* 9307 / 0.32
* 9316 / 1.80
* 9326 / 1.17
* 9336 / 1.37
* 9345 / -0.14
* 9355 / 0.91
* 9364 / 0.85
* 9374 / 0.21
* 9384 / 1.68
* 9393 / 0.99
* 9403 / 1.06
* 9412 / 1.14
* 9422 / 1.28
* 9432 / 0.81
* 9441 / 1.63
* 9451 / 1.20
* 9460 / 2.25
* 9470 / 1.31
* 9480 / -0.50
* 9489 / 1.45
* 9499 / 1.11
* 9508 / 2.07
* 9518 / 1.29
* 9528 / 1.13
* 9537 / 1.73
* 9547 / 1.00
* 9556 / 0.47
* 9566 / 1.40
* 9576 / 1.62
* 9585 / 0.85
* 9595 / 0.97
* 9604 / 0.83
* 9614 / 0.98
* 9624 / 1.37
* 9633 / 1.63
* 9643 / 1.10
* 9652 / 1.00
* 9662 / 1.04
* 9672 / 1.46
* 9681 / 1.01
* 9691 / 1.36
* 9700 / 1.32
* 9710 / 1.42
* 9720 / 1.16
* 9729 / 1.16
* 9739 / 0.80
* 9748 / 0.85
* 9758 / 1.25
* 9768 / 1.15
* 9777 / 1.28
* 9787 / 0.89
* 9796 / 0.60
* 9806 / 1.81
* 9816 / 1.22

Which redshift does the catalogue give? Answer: 0.17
